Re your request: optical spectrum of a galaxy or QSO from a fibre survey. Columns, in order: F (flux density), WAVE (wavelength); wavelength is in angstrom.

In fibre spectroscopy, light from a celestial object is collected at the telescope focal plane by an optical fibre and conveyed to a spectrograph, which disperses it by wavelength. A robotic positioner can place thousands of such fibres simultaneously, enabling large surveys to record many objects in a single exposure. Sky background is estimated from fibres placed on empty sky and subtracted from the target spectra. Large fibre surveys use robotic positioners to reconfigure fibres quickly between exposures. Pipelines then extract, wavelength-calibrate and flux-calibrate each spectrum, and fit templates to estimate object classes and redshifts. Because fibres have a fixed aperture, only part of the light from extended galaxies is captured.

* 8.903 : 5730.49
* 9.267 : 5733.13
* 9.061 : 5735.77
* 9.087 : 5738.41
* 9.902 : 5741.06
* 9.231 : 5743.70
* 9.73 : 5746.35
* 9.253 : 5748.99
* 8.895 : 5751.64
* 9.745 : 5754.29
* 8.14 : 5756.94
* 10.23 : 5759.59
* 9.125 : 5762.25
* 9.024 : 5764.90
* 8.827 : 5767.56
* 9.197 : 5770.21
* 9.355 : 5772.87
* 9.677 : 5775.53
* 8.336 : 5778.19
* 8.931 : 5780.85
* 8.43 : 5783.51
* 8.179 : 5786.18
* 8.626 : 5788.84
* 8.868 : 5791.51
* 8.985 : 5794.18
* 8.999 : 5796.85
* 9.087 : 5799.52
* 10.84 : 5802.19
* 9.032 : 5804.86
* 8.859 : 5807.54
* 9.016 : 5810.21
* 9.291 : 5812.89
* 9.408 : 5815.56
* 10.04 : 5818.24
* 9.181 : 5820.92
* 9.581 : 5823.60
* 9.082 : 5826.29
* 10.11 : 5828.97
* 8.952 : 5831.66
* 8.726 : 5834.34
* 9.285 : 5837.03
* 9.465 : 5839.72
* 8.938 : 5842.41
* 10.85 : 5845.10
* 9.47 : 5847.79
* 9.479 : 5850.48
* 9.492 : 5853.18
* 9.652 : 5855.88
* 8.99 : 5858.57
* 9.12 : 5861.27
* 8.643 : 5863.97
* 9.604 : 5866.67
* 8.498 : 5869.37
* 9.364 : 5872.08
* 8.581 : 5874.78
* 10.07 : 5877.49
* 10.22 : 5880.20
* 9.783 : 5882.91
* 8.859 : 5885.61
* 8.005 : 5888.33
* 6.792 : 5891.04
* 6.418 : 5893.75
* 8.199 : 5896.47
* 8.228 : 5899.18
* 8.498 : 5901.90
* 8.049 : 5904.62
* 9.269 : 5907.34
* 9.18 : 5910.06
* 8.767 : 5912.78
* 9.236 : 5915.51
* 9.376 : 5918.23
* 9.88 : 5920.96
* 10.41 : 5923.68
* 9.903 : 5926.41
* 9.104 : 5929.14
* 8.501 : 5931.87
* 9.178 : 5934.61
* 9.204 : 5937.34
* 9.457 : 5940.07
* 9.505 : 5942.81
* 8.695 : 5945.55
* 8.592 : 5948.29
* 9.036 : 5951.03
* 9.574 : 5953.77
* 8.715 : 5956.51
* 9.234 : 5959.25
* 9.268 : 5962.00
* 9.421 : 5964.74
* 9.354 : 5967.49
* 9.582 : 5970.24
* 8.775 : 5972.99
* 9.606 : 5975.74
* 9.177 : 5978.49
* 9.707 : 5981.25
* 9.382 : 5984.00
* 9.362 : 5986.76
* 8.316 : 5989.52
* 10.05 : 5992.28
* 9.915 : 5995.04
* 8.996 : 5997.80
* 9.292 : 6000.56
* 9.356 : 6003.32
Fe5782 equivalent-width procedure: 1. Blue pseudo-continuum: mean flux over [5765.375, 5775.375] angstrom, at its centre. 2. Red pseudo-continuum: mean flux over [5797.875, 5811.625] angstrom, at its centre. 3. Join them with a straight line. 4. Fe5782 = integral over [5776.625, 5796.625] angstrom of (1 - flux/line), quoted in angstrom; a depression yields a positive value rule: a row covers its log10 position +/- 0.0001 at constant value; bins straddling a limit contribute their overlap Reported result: 1.3 angstrom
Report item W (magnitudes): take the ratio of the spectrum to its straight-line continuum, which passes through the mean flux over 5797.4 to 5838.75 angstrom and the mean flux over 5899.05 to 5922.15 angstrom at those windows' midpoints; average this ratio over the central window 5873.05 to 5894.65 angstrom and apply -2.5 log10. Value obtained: 0.05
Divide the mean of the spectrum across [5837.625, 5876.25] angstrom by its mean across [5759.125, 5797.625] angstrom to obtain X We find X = 1.04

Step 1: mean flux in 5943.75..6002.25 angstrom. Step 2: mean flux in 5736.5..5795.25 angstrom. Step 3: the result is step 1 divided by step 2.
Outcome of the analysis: 1.02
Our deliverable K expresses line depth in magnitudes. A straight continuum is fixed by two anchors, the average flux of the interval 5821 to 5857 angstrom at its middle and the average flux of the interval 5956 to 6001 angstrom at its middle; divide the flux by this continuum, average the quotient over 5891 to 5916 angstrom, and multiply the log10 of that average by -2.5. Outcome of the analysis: 0.13 mag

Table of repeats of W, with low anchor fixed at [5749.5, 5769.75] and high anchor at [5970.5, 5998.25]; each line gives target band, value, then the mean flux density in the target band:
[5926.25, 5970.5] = 0.018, 9.17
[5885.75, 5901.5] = 0.203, 7.69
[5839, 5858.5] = -0.042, 9.59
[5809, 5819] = -0.025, 9.41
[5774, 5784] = 0.033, 8.89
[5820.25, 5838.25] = -0.008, 9.28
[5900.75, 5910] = 0.071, 8.69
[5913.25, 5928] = -0.046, 9.69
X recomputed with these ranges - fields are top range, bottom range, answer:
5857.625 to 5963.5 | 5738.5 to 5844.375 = 0.98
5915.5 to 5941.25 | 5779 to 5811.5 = 1.05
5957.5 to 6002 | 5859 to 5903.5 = 1.08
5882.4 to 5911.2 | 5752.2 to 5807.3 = 0.91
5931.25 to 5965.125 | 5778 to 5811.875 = 1.02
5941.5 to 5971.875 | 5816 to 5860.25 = 0.97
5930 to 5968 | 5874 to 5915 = 1.06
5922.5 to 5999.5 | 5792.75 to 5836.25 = 1.00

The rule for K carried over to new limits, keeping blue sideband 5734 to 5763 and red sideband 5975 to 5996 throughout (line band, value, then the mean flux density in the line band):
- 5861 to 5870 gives 0.04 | 8.99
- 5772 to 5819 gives 0.03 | 9.1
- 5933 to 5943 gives 0.01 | 9.29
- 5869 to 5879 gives 0.02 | 9.2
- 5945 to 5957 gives 0.05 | 8.95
